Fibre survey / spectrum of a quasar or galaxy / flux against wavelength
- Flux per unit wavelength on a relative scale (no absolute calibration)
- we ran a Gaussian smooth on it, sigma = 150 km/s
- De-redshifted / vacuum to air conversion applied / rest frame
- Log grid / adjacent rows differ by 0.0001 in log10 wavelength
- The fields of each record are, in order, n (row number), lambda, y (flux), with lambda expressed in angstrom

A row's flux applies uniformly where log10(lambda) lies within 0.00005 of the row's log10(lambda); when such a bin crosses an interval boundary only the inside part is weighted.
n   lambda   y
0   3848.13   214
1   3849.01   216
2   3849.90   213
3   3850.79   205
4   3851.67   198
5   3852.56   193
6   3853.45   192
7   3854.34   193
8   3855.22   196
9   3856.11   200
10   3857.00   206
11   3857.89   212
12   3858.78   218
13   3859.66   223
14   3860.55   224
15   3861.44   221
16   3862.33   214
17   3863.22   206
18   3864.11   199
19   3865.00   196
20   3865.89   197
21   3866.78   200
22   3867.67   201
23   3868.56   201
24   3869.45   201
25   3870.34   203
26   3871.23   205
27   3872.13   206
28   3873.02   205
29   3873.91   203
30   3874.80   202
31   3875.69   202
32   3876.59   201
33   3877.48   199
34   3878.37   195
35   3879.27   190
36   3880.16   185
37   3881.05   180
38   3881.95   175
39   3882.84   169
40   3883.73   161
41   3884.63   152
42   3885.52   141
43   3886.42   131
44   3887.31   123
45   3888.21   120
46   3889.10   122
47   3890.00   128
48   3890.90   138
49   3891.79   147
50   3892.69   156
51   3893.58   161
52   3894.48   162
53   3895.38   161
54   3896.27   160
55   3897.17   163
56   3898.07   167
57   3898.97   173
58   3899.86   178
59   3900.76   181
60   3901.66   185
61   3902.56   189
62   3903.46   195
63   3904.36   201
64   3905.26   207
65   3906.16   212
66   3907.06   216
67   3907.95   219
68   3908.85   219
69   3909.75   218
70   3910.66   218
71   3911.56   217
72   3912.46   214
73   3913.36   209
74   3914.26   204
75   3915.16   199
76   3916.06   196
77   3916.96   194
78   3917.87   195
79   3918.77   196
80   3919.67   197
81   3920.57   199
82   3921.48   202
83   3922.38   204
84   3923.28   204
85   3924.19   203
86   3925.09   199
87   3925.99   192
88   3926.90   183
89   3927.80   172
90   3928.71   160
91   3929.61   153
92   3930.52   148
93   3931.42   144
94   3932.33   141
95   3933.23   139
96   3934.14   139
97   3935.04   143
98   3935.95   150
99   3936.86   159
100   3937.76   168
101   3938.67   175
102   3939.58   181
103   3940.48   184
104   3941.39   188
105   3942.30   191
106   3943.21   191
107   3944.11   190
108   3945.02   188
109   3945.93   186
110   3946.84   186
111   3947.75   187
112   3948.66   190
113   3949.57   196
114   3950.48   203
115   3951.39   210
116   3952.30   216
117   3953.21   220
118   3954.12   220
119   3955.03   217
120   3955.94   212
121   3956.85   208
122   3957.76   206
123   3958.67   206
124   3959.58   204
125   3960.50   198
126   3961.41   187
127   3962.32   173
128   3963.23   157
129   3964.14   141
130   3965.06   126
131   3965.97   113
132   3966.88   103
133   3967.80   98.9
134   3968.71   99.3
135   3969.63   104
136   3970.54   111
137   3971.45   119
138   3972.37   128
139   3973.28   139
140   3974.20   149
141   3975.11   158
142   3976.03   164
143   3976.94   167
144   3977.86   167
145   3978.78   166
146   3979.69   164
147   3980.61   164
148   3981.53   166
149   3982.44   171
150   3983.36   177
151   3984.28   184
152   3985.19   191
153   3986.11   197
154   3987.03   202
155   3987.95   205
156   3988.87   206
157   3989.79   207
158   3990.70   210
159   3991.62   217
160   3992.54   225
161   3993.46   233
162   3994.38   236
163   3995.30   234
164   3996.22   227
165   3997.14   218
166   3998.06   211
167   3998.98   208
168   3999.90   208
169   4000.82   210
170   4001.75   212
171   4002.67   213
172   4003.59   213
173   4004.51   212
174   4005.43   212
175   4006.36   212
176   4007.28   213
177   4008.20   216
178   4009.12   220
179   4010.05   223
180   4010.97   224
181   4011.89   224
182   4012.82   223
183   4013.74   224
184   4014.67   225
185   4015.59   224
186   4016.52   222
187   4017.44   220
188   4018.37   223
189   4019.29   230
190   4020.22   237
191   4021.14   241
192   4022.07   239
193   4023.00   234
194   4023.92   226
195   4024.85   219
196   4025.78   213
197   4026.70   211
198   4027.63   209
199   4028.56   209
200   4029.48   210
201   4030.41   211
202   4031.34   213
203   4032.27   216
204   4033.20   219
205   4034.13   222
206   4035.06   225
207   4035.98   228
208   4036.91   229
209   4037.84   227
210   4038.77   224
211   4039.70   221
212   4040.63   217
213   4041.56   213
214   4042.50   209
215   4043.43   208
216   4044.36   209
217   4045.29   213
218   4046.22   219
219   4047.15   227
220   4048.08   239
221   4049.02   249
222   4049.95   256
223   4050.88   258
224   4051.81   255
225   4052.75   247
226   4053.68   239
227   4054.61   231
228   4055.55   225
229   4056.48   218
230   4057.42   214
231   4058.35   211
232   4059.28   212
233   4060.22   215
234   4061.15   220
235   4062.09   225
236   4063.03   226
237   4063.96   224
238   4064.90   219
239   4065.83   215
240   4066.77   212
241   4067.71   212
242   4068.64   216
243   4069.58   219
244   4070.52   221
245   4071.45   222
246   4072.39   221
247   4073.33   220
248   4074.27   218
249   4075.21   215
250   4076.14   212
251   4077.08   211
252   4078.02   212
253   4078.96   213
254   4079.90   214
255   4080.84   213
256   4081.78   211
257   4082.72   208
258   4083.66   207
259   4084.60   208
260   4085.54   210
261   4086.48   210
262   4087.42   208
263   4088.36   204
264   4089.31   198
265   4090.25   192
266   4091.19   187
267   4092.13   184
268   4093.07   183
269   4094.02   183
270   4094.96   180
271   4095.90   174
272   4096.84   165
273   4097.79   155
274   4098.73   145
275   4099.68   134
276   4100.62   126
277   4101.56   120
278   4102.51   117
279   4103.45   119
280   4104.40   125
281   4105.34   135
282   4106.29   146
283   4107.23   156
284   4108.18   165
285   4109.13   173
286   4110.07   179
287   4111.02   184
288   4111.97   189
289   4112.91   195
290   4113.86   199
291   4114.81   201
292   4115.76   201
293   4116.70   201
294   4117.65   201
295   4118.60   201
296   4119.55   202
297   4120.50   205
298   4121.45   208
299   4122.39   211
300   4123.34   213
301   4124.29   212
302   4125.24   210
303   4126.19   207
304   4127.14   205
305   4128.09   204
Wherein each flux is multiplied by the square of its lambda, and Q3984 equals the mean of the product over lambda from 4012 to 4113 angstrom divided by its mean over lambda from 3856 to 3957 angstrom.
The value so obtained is 1.20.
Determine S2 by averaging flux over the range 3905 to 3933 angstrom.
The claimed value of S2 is 194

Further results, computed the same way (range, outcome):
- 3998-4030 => 219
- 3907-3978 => 178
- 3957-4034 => 195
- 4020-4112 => 205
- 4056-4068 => 217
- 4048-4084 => 222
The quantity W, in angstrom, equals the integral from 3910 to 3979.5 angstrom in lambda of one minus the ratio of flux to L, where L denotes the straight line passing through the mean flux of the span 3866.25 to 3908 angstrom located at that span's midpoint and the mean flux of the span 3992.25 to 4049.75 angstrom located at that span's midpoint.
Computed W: 7.0 angstrom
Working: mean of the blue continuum 178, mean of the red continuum 221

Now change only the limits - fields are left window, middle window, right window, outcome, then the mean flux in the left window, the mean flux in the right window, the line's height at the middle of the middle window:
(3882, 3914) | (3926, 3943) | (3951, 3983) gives 0.6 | 175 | 164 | 169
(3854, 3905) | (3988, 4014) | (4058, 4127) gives -3.9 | 183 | 194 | 189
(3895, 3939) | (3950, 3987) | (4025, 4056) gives 6.1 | 185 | 224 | 201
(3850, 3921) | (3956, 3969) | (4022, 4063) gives 2.8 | 189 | 223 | 206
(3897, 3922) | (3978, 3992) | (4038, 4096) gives 1.3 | 199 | 216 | 207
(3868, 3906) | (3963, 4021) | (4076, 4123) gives -3.3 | 175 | 183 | 179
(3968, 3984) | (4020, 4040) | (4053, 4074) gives -3.1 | 147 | 220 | 192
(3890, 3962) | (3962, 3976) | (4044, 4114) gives 4.5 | 187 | 200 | 190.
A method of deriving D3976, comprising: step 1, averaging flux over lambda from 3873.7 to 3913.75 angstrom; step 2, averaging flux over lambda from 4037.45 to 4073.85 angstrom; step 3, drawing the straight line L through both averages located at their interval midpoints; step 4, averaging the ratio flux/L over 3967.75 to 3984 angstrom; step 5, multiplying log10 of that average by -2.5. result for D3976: 0.35 mag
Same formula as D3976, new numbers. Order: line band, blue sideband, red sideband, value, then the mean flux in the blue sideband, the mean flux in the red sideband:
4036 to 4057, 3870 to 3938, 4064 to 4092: -0.116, 180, 211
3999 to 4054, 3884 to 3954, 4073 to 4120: -0.216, 180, 184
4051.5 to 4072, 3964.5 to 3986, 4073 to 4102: -0.227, 146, 191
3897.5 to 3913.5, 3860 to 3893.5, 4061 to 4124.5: -0.103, 181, 193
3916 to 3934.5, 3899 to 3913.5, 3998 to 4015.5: 0.154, 204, 216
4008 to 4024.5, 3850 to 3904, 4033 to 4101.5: -0.116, 184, 211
